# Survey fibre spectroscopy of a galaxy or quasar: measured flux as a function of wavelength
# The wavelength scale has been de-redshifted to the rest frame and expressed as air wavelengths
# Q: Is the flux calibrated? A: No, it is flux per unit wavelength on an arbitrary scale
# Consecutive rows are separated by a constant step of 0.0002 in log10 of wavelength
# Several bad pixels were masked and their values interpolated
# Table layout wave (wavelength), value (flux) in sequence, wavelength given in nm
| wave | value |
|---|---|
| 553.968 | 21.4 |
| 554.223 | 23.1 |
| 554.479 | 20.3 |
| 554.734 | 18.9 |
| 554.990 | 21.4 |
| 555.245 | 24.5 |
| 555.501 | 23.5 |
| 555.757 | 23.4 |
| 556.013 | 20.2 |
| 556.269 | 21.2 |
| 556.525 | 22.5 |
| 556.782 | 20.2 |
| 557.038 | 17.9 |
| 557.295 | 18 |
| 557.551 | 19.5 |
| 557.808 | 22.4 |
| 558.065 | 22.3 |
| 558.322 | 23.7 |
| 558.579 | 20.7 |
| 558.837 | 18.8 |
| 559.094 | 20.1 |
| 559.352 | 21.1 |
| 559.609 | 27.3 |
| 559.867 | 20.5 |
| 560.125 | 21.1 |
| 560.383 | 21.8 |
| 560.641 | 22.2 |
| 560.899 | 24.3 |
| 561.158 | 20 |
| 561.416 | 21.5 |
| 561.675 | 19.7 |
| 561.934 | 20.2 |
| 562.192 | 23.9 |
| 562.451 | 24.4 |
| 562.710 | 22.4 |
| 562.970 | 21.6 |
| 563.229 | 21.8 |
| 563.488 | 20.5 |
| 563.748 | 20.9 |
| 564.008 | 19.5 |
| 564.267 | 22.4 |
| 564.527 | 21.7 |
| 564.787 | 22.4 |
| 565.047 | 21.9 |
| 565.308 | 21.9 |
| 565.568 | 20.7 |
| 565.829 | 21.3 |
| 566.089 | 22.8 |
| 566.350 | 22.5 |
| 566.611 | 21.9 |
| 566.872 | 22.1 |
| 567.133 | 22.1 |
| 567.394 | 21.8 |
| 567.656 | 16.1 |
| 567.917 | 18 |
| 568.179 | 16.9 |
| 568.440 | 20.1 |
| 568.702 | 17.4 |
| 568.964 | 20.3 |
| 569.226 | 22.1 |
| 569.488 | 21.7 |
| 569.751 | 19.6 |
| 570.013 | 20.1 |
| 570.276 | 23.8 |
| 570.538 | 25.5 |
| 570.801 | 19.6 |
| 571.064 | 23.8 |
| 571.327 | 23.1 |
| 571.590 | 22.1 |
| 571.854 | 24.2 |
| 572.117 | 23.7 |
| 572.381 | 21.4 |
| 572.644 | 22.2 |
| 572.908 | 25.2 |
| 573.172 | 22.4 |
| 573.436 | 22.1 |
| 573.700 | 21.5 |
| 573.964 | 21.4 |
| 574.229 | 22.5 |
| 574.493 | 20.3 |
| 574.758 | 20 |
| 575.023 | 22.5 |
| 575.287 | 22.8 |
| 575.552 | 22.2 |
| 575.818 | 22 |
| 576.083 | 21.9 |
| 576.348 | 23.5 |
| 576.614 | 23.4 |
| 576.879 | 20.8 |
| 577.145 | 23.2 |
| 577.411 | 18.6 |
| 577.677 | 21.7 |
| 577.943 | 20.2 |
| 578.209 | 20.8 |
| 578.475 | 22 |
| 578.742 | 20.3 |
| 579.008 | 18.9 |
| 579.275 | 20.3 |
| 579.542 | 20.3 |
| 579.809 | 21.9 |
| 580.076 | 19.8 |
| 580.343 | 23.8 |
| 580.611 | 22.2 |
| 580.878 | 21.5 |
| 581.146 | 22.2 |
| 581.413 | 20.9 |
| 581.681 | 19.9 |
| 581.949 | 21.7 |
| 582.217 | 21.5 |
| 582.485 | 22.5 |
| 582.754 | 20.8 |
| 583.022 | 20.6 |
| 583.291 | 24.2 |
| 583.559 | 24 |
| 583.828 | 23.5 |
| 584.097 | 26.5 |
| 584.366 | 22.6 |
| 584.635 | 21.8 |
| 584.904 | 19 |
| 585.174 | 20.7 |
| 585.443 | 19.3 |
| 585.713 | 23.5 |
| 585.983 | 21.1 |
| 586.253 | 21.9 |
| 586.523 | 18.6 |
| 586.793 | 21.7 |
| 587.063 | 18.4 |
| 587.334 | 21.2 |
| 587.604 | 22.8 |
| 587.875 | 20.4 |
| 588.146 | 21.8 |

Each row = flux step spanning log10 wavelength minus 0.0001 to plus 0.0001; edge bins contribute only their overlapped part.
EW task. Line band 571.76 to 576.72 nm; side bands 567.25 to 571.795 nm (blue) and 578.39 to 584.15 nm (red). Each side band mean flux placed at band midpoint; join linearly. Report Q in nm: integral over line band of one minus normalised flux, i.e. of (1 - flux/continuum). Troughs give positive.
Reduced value -0.28 nm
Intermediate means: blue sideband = 20.8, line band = 22.4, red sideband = 21.7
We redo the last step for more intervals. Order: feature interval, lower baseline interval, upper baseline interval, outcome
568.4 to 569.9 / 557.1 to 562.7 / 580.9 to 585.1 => 0.11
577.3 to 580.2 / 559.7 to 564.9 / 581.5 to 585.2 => 0.21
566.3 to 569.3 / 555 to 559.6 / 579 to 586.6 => 0.20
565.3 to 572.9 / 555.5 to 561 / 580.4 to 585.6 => 0.08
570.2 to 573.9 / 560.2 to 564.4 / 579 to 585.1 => -0.19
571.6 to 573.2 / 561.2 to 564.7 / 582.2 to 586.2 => -0.10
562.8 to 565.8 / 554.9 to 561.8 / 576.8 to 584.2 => 0.01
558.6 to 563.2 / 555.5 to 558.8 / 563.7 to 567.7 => -0.12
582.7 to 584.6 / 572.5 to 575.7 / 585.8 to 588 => -0.19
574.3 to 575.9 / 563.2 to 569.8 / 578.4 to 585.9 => -0.03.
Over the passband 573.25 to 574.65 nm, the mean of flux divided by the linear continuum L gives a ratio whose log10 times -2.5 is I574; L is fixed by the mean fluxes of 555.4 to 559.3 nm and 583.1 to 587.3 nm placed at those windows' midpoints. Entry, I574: -0.007 mag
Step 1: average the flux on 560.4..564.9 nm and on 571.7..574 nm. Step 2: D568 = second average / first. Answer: 1.05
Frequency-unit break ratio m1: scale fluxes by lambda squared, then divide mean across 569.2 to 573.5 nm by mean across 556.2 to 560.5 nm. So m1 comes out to 1.12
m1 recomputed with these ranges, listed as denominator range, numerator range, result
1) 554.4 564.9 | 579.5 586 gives 1.10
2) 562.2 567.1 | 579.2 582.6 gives 1.04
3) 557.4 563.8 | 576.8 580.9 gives 1.03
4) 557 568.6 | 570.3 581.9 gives 1.08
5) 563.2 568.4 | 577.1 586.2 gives 1.09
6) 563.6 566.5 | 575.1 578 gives 1.05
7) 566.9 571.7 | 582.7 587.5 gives 1.10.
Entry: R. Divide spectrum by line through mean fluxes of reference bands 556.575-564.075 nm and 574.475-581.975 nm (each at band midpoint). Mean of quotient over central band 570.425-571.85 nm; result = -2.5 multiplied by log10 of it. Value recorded -0.08 mag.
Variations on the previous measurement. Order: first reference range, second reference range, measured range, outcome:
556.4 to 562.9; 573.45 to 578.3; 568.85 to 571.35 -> -0.02 mag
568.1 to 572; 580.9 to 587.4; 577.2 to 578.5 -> 0.04 mag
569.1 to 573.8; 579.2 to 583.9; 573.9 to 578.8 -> 0.03 mag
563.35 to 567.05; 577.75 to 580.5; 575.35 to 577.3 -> -0.07 mag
